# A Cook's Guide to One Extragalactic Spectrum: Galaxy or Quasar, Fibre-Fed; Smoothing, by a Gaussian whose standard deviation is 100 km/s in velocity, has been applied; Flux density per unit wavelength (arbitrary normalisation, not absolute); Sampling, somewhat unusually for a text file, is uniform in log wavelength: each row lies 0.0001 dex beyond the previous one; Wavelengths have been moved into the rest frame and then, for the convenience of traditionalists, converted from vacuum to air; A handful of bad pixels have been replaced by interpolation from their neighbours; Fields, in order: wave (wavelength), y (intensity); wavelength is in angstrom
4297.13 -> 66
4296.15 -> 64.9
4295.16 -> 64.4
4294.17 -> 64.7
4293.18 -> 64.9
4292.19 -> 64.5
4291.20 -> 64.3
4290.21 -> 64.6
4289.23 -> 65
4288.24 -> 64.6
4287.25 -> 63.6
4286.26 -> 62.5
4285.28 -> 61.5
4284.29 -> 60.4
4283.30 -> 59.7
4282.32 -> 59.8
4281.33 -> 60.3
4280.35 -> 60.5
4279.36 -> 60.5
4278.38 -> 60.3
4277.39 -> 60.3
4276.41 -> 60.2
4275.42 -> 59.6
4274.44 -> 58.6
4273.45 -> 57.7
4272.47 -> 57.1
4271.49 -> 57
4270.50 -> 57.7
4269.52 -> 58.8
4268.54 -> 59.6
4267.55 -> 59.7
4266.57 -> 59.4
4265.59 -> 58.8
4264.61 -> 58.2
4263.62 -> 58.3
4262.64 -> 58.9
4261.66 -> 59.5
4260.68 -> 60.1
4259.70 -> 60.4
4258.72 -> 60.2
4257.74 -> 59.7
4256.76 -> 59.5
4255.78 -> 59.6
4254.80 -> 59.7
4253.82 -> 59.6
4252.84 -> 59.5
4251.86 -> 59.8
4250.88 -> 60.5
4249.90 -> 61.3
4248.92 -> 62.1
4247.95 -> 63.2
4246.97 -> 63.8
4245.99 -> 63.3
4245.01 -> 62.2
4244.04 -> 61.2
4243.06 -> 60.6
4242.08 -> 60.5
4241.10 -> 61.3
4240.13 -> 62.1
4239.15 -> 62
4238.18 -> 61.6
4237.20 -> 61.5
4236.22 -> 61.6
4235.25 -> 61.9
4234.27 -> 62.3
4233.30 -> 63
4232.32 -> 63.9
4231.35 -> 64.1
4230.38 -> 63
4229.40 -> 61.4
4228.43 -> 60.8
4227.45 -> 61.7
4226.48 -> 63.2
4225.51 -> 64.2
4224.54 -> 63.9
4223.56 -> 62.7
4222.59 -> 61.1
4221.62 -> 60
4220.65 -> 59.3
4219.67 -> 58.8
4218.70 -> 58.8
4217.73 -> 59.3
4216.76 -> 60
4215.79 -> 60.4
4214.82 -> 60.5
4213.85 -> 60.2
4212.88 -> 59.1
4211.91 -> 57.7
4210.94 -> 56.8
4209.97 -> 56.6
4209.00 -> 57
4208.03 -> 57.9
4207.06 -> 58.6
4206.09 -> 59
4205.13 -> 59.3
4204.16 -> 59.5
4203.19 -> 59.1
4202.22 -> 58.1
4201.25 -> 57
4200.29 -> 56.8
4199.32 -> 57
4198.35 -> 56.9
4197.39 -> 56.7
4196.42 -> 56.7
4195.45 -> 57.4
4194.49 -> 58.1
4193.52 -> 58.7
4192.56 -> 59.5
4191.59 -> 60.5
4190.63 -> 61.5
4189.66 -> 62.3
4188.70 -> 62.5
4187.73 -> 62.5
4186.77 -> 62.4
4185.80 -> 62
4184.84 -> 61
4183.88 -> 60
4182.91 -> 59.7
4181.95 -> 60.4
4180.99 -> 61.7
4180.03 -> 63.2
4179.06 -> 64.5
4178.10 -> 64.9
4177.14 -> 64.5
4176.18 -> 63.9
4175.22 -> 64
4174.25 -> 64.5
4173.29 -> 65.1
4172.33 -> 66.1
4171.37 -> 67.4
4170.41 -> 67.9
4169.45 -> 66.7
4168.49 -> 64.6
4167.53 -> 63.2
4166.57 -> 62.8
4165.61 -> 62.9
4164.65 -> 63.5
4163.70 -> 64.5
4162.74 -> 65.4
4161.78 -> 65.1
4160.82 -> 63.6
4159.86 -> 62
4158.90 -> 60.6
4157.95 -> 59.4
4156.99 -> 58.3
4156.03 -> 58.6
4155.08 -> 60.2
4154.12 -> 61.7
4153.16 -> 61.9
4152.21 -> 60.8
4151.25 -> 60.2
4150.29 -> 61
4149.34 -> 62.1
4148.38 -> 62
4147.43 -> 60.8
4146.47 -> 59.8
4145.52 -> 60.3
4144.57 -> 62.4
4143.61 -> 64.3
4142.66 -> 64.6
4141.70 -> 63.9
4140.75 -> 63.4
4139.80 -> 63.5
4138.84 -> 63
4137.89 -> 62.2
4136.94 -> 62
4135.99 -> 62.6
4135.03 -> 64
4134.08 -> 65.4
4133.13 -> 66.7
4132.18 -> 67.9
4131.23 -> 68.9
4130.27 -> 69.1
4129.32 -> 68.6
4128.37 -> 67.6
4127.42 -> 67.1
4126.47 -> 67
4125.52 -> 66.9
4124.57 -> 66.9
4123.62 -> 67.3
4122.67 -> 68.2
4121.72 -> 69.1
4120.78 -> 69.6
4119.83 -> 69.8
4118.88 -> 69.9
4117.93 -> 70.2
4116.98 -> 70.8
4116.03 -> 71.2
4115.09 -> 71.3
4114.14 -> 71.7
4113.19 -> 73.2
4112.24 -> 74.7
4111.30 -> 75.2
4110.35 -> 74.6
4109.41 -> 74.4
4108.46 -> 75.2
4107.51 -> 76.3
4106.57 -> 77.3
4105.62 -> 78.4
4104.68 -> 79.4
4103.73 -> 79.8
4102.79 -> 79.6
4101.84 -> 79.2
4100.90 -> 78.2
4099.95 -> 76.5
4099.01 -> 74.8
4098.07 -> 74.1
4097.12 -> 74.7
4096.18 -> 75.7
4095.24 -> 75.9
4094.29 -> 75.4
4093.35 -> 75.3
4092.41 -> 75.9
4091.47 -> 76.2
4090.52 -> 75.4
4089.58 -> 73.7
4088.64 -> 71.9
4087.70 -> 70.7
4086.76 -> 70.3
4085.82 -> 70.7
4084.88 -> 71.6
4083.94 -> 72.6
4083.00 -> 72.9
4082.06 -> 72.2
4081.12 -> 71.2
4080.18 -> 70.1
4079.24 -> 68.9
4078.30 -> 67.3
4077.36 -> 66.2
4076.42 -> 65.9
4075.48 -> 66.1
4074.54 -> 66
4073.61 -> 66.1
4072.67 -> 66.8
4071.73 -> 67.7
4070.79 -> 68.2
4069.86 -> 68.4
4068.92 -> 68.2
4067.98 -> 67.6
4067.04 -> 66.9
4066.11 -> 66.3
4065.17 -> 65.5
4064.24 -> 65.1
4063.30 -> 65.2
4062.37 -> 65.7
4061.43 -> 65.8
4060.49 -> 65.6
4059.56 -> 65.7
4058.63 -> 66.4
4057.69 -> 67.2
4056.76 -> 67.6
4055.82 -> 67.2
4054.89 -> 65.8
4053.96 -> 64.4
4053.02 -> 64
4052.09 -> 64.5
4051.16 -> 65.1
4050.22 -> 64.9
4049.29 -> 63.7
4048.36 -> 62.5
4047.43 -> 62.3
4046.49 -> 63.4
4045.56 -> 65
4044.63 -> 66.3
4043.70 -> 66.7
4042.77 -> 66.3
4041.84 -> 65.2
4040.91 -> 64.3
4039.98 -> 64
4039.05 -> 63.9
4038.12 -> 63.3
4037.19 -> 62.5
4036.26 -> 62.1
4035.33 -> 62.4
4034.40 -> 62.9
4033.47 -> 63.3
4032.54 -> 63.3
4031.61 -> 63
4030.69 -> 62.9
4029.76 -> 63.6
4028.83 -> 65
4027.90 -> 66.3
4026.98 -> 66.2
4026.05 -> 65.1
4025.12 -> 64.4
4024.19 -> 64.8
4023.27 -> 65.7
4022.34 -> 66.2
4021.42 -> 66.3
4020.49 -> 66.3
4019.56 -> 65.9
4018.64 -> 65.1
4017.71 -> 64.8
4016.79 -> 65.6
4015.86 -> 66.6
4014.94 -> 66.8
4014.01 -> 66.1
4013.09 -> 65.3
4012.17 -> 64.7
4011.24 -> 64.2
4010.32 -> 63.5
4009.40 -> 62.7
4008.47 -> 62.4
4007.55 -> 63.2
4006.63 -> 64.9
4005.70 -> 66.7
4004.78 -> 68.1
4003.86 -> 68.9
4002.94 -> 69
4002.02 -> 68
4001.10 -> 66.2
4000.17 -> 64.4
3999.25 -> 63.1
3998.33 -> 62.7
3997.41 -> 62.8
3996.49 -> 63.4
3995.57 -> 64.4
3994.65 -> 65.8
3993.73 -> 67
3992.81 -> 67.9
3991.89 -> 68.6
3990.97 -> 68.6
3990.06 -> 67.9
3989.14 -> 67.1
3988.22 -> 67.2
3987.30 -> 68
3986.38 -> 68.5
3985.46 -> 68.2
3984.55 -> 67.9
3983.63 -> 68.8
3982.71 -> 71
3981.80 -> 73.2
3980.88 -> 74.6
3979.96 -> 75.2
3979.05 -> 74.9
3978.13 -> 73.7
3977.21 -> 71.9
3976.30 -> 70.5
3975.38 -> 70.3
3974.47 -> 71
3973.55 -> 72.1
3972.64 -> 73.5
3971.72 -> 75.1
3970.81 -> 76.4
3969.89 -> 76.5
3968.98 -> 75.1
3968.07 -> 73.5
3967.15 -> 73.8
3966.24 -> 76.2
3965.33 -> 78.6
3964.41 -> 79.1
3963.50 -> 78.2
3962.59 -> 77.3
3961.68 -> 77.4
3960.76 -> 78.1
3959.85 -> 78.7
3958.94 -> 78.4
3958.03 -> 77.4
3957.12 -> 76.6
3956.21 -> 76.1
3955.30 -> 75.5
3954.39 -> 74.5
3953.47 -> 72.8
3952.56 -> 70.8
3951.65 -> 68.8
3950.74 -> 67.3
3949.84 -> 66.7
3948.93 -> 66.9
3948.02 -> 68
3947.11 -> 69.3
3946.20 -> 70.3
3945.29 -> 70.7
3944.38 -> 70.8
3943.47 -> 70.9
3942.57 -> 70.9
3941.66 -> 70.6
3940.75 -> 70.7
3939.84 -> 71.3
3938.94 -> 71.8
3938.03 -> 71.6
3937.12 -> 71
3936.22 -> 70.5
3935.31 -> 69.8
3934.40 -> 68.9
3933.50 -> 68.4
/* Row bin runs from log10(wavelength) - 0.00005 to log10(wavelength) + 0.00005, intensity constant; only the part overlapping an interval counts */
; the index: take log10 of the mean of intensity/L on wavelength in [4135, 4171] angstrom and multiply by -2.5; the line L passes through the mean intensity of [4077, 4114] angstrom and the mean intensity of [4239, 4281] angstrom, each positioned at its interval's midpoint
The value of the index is 0.11 mag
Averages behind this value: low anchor 74.3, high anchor 60.1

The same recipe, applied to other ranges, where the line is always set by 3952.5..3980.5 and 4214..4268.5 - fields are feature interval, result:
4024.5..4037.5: 0.13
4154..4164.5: 0.06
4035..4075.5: 0.08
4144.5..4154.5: 0.08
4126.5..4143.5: 0.02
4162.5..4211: 0.04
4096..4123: -0.10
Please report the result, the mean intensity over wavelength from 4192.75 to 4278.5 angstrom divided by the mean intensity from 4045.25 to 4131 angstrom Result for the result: 0.86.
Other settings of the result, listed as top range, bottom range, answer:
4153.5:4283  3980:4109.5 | 0.90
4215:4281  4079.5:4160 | 0.88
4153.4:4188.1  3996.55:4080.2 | 0.96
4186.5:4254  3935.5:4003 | 0.85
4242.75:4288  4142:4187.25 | 0.96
